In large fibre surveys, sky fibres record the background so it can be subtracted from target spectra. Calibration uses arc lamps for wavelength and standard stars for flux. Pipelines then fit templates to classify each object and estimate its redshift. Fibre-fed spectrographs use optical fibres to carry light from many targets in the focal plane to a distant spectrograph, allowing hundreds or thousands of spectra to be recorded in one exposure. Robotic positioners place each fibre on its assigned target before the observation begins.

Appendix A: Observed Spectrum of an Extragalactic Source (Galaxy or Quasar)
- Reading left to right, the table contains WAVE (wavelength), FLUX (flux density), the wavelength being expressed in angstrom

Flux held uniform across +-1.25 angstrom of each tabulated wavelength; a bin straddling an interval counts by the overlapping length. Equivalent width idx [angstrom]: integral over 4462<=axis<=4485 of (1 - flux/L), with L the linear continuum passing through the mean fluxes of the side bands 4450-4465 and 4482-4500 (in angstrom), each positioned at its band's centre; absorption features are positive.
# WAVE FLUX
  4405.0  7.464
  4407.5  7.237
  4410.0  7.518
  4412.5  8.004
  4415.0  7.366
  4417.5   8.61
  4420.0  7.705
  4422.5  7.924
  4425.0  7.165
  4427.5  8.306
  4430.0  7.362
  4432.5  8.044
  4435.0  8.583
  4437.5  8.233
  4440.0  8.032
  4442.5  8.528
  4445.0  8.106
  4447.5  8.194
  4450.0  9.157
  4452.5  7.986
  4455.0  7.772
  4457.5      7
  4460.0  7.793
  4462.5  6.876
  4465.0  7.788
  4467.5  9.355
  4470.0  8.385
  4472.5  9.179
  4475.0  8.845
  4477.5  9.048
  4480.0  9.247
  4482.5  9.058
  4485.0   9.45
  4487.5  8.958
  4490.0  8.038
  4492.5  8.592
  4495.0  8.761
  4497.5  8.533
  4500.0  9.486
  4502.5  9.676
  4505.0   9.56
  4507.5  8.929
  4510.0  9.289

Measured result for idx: -1.50 angstrom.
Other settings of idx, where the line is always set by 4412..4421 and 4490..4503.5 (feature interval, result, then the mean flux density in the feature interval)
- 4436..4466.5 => 1.4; 7.97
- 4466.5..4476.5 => -0.4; 8.93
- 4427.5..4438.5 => 0.1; 8.08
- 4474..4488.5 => -0.7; 9.11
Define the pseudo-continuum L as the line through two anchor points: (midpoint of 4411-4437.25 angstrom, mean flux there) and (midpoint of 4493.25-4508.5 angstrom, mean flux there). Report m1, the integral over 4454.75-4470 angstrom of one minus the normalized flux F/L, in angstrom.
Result 1.3 angstrom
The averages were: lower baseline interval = 7.92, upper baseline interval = 9.14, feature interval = 7.81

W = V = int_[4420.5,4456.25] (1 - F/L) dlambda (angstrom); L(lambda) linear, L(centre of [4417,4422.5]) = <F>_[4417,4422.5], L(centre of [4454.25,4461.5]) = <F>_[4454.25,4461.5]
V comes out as -1.51 angstrom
